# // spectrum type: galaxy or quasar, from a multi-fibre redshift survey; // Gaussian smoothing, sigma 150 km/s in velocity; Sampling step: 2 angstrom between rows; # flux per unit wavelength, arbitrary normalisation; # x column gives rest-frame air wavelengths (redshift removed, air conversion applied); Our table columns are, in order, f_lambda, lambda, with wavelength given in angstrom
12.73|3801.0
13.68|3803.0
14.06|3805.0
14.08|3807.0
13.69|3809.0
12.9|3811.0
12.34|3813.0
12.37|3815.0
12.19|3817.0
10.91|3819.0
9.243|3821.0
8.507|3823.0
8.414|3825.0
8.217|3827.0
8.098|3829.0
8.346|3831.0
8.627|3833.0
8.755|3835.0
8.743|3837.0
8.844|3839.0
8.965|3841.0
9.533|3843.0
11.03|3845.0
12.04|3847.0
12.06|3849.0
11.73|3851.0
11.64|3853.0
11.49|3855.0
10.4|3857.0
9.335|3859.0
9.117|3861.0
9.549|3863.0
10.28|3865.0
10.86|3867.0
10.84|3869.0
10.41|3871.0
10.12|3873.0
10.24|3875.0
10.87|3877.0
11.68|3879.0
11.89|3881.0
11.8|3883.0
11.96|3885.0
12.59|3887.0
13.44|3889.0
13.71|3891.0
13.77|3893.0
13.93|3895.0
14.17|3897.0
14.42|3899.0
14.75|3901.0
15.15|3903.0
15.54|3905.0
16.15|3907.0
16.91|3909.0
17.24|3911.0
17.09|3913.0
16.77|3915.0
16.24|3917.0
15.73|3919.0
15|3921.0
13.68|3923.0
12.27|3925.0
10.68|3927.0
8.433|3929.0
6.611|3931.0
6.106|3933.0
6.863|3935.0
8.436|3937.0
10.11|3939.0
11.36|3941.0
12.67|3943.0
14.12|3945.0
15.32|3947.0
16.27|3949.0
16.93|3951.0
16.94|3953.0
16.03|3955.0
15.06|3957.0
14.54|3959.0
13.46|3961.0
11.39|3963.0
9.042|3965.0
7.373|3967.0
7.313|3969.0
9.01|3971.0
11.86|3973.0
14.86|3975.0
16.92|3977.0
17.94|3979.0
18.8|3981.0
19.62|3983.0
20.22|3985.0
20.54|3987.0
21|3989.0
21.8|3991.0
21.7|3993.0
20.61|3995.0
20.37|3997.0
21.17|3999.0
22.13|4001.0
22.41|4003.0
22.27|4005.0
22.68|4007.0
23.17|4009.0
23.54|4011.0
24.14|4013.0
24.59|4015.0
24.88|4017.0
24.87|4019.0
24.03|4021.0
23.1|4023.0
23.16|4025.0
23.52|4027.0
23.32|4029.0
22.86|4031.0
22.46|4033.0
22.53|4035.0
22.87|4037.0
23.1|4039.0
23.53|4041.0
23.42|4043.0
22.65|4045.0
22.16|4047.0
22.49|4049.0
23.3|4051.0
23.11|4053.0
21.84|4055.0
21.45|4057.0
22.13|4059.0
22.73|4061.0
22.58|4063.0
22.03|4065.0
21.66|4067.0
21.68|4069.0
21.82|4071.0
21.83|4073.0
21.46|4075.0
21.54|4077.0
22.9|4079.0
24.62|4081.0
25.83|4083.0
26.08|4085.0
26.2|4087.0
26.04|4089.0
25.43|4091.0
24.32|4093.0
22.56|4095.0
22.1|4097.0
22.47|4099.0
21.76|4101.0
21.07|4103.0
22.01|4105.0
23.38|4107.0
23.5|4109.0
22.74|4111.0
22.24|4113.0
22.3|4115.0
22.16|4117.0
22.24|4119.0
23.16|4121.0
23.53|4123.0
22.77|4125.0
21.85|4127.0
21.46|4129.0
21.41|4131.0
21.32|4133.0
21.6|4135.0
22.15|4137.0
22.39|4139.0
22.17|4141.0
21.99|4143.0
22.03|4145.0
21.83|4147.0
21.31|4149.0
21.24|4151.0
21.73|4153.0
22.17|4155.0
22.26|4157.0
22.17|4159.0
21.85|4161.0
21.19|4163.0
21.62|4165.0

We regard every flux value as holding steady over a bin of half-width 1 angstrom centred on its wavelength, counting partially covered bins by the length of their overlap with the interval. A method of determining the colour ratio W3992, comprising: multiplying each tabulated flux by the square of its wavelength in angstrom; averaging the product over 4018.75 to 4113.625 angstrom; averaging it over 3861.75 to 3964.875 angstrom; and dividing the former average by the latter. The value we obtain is 1.92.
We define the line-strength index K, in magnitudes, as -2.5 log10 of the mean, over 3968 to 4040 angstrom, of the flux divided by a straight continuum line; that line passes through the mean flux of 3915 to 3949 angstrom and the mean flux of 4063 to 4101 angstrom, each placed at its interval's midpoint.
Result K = -0.193 mag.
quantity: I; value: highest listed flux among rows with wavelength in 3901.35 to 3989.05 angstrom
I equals 21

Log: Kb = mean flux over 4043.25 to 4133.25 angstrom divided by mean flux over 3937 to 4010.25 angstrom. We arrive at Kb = 1.4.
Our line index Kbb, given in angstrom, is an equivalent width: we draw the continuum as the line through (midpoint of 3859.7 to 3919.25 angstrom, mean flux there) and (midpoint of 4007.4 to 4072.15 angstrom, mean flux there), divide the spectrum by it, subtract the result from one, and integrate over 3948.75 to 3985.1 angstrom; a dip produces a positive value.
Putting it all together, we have 7.99 angstrom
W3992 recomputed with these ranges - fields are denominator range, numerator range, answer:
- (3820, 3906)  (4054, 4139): 2.31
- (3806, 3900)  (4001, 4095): 2.32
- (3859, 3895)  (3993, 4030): 2.16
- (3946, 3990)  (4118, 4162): 1.60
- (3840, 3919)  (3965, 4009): 1.51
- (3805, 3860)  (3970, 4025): 2.14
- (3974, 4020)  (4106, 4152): 1.11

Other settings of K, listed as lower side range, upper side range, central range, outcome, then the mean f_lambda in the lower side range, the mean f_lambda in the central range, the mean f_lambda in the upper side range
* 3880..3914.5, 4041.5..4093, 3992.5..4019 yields -0.14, 14.4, 22.7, 23.1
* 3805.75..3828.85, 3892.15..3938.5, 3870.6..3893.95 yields 0.06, 11.1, 11.9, 13.3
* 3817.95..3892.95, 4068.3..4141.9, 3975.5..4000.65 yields -0.18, 10.4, 20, 22.8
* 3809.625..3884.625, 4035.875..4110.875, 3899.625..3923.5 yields -0.14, 10.4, 15.9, 23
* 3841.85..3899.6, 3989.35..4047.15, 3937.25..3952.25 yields 0.26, 11.5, 13.6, 22.9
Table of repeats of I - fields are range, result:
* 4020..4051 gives 24.03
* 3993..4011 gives 23.54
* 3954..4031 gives 24.88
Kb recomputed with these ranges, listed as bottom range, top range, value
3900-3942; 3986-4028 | 1.75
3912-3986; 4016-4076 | 1.71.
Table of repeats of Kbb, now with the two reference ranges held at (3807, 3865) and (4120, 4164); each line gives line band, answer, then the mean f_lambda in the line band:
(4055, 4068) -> -2.18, 22.1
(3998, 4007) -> -2.92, 22.1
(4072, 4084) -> -2.14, 23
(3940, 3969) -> 2.75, 13.4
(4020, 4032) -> -3.95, 23.3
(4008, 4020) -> -4.98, 24.2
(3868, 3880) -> 1.10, 10.7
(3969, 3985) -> 0.40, 15.3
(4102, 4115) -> -1.11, 22.5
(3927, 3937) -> 4.62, 7.51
